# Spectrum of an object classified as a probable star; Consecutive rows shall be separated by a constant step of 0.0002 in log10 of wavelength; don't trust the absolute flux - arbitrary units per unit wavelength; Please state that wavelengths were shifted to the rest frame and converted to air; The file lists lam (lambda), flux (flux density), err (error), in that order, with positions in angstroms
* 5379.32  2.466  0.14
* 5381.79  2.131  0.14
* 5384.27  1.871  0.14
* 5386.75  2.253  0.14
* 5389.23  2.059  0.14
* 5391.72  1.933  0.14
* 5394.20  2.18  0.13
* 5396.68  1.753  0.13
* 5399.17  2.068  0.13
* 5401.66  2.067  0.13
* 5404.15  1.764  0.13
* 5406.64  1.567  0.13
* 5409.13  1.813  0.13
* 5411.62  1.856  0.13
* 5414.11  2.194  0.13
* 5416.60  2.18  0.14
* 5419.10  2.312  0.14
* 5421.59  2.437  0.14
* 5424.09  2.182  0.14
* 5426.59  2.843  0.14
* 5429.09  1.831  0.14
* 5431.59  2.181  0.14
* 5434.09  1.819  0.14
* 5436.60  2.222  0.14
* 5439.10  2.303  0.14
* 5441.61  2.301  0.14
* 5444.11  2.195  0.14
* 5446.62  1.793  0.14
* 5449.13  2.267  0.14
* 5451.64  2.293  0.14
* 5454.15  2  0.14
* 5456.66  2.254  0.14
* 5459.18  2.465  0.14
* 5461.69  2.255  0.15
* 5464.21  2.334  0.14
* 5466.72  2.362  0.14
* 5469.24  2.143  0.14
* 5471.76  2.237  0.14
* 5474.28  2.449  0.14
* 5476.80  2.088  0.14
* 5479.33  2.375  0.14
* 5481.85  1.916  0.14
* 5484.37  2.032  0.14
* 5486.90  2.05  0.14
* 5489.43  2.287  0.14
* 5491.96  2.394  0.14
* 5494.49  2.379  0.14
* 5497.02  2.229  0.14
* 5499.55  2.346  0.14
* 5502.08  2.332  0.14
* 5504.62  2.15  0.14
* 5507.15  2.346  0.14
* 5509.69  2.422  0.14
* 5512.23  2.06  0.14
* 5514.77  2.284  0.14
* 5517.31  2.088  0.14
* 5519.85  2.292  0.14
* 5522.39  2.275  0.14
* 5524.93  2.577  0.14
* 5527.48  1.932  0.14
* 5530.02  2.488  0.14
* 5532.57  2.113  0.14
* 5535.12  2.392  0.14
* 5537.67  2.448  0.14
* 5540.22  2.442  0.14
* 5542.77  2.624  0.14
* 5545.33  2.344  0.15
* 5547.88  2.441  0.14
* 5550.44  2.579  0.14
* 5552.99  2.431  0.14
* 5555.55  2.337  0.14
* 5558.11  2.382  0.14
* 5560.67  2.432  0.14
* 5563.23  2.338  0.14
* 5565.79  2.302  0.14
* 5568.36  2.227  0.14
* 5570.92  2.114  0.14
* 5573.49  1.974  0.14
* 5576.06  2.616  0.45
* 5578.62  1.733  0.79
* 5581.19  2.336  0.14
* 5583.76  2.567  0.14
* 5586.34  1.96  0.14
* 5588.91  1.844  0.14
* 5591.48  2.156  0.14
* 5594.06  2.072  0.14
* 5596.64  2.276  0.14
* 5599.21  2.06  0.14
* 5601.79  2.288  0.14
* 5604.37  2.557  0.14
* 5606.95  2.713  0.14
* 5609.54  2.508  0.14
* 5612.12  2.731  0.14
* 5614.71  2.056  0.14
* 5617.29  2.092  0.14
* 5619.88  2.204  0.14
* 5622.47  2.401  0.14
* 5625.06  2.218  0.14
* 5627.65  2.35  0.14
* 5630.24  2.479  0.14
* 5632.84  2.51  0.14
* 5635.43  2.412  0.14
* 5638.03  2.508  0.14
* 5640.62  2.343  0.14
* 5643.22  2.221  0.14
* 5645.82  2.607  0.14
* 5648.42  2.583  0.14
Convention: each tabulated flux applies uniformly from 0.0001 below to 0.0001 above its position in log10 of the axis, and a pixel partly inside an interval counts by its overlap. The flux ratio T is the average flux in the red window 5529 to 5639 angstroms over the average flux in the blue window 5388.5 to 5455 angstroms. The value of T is 1.11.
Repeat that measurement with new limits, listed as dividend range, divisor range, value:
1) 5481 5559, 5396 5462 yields 1.09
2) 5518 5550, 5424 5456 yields 1.09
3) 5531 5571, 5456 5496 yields 1.06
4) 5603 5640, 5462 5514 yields 1.07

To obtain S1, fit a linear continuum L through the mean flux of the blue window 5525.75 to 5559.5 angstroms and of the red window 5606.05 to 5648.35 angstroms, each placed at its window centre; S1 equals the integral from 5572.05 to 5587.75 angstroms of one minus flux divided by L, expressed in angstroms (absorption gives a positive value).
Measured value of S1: 1.3 angstroms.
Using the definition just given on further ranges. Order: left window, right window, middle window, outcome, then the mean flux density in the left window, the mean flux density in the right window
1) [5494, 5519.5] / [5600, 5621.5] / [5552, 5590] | 1.6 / 2.26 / 2.39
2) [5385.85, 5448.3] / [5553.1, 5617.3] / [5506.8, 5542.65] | -1.6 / 2.08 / 2.27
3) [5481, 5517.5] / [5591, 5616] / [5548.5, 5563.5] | -0.8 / 2.23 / 2.35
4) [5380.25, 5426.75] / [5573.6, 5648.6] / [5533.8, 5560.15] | -2.4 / 2.06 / 2.32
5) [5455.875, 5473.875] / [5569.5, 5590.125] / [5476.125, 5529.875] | 0.3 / 2.3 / 2.14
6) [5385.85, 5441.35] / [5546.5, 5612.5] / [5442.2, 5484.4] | -1.2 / 2.09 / 2.3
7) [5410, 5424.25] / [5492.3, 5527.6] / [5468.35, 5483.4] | 0.3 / 2.19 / 2.28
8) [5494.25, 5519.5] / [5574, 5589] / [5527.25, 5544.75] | -1.1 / 2.26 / 2.19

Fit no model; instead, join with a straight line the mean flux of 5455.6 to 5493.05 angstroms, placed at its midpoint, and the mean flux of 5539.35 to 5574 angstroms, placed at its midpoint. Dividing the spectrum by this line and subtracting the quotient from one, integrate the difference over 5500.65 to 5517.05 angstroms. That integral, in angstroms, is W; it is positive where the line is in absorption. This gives 0.26 angstroms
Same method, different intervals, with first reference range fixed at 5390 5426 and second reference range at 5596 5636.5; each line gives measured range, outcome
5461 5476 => -1.1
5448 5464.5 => -1.2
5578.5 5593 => 1.2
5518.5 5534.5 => -0.4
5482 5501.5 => -0.5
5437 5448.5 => -0.4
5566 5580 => 0.9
